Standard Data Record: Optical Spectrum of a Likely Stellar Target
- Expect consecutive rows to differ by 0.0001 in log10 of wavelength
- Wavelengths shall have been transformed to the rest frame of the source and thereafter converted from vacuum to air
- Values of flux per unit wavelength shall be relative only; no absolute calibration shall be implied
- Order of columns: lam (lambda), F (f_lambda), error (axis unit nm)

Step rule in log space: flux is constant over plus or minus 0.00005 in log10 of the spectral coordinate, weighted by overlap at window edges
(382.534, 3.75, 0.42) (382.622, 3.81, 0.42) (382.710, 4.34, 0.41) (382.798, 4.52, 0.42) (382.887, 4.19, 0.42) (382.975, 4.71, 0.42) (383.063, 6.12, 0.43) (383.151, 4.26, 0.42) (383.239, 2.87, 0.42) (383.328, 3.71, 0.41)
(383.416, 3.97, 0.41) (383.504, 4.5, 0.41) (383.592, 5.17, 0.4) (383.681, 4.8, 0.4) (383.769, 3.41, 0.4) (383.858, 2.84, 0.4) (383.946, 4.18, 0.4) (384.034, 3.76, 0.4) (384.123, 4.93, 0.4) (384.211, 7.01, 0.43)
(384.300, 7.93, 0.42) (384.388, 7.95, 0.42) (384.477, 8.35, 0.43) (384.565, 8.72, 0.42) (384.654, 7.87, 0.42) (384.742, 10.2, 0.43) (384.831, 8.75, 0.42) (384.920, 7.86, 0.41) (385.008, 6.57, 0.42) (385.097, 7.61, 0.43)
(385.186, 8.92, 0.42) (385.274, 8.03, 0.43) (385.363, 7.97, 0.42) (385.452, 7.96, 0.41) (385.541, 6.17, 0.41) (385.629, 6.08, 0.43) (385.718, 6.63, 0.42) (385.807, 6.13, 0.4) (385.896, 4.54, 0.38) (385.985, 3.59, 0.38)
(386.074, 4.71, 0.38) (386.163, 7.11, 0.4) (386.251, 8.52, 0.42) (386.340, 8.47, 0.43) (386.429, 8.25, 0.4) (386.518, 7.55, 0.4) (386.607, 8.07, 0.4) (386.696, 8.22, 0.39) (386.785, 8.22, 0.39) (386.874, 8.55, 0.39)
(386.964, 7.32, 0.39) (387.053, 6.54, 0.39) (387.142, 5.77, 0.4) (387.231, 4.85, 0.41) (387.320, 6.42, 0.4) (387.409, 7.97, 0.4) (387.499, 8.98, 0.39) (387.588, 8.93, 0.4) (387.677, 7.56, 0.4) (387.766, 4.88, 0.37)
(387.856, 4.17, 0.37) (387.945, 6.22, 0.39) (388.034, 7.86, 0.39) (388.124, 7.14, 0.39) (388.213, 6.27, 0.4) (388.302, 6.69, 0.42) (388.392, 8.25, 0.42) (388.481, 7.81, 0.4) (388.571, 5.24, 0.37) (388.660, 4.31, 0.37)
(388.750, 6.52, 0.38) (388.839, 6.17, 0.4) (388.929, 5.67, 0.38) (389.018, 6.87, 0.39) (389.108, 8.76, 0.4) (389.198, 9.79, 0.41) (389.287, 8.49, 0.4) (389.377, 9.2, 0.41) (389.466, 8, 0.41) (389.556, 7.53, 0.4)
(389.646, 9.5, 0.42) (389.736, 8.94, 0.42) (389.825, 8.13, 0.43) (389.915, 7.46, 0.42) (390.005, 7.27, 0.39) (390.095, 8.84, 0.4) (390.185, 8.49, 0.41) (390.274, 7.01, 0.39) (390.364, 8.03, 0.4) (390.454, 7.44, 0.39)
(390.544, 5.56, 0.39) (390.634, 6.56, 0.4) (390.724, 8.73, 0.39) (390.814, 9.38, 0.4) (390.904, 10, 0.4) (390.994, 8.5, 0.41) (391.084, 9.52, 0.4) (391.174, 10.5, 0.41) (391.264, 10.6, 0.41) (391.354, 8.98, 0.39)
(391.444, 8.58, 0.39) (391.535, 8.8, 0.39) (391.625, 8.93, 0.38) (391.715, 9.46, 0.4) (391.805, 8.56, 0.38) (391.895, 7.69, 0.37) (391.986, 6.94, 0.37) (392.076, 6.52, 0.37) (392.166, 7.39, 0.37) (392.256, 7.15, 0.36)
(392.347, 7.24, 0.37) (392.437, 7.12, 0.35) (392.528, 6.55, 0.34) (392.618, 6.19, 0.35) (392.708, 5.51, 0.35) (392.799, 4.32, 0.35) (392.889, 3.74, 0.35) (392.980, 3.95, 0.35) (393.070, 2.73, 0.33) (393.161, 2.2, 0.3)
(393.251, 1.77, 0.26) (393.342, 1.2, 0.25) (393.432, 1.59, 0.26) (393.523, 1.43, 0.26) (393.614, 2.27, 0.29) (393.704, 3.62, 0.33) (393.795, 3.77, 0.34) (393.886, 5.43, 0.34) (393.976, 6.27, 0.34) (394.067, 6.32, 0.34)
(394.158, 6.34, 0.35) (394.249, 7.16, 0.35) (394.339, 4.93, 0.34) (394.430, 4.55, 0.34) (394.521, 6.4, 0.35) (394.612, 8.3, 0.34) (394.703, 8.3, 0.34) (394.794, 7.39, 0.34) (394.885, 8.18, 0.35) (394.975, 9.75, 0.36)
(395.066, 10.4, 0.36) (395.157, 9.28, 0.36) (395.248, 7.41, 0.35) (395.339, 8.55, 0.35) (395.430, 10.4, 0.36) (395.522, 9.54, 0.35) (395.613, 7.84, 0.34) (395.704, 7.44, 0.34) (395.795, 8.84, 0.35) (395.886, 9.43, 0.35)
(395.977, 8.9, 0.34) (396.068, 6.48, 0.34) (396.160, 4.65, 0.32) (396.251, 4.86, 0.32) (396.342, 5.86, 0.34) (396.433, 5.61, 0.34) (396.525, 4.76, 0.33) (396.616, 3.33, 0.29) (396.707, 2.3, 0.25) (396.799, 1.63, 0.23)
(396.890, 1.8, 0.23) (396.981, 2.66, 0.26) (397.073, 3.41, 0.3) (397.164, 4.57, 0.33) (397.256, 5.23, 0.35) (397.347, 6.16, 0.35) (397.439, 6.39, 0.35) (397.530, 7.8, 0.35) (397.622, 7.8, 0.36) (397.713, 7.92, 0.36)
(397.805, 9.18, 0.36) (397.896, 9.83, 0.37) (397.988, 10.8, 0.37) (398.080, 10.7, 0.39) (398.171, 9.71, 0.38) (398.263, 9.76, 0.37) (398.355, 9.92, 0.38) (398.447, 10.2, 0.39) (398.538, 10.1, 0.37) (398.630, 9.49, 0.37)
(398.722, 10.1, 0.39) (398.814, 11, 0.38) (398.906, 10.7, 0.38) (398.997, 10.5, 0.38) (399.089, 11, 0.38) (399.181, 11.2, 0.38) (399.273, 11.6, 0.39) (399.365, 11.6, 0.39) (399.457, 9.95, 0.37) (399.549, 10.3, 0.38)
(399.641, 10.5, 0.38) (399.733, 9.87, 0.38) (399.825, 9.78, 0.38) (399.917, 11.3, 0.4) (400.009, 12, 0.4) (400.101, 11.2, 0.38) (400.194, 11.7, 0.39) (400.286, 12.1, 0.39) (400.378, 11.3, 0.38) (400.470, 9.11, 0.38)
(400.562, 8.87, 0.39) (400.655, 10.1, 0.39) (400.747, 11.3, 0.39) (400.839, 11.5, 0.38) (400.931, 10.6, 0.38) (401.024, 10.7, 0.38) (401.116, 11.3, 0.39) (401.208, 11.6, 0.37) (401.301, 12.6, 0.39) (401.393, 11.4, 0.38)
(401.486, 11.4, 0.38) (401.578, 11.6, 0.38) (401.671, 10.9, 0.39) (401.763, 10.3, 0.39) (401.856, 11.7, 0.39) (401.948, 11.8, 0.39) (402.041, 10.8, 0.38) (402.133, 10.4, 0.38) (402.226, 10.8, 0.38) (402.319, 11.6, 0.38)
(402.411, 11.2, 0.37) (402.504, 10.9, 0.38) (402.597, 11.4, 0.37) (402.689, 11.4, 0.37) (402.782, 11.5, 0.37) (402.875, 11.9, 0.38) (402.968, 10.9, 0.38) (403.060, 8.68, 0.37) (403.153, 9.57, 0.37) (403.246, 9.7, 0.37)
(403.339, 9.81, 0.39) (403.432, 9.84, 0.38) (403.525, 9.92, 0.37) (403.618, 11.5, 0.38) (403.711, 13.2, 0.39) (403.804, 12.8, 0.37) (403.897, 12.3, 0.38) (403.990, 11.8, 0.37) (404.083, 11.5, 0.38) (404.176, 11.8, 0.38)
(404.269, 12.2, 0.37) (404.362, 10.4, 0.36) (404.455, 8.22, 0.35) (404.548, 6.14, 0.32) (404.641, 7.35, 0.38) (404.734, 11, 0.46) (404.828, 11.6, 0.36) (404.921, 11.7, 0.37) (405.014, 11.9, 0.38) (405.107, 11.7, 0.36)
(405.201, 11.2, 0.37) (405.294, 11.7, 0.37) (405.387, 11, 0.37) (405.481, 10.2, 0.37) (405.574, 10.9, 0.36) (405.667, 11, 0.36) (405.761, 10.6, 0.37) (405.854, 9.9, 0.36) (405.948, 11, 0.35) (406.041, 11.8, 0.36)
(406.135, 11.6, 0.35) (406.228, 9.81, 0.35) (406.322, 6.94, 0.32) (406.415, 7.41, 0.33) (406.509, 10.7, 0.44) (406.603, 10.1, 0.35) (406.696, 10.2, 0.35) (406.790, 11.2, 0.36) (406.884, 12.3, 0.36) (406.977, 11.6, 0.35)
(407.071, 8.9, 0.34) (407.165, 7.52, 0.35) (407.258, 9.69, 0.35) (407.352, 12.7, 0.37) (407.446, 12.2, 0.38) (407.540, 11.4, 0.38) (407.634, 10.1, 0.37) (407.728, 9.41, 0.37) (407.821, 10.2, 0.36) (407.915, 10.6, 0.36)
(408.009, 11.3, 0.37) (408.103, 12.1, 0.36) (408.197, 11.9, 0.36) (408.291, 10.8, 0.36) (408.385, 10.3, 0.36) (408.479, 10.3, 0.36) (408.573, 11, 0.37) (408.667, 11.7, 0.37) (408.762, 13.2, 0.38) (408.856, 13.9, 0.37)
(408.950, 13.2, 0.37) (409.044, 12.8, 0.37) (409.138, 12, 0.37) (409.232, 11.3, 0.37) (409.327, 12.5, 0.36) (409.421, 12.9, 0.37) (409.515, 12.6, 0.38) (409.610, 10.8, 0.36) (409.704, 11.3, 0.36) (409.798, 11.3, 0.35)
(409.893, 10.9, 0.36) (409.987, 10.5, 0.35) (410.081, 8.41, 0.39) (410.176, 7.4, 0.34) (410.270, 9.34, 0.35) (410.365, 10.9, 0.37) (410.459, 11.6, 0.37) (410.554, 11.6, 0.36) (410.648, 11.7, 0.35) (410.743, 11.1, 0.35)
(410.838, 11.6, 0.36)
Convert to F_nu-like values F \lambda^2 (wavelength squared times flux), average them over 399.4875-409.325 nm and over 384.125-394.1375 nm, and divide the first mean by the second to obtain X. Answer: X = 1.7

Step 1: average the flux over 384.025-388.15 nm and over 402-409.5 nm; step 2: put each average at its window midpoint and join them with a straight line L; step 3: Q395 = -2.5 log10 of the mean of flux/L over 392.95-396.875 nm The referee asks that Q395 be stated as 0.46 mag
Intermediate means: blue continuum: 7.17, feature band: 5.82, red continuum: 10.9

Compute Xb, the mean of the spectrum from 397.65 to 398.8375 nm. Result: 9.85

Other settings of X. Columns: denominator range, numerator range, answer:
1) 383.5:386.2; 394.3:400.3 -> 1.36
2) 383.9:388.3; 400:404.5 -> 1.70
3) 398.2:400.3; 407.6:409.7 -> 1.14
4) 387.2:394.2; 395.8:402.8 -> 1.43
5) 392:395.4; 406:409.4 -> 2.05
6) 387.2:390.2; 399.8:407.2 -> 1.58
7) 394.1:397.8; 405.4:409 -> 1.73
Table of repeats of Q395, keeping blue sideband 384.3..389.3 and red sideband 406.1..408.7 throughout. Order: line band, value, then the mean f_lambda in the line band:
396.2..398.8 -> 0.28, 6.9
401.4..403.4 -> -0.13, 10.9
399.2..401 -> -0.16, 10.8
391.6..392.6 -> 0.07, 7.53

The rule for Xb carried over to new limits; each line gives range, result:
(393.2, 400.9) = 7.8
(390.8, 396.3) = 6.8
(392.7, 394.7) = 4.33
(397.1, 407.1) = 10.4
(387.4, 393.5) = 7.07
